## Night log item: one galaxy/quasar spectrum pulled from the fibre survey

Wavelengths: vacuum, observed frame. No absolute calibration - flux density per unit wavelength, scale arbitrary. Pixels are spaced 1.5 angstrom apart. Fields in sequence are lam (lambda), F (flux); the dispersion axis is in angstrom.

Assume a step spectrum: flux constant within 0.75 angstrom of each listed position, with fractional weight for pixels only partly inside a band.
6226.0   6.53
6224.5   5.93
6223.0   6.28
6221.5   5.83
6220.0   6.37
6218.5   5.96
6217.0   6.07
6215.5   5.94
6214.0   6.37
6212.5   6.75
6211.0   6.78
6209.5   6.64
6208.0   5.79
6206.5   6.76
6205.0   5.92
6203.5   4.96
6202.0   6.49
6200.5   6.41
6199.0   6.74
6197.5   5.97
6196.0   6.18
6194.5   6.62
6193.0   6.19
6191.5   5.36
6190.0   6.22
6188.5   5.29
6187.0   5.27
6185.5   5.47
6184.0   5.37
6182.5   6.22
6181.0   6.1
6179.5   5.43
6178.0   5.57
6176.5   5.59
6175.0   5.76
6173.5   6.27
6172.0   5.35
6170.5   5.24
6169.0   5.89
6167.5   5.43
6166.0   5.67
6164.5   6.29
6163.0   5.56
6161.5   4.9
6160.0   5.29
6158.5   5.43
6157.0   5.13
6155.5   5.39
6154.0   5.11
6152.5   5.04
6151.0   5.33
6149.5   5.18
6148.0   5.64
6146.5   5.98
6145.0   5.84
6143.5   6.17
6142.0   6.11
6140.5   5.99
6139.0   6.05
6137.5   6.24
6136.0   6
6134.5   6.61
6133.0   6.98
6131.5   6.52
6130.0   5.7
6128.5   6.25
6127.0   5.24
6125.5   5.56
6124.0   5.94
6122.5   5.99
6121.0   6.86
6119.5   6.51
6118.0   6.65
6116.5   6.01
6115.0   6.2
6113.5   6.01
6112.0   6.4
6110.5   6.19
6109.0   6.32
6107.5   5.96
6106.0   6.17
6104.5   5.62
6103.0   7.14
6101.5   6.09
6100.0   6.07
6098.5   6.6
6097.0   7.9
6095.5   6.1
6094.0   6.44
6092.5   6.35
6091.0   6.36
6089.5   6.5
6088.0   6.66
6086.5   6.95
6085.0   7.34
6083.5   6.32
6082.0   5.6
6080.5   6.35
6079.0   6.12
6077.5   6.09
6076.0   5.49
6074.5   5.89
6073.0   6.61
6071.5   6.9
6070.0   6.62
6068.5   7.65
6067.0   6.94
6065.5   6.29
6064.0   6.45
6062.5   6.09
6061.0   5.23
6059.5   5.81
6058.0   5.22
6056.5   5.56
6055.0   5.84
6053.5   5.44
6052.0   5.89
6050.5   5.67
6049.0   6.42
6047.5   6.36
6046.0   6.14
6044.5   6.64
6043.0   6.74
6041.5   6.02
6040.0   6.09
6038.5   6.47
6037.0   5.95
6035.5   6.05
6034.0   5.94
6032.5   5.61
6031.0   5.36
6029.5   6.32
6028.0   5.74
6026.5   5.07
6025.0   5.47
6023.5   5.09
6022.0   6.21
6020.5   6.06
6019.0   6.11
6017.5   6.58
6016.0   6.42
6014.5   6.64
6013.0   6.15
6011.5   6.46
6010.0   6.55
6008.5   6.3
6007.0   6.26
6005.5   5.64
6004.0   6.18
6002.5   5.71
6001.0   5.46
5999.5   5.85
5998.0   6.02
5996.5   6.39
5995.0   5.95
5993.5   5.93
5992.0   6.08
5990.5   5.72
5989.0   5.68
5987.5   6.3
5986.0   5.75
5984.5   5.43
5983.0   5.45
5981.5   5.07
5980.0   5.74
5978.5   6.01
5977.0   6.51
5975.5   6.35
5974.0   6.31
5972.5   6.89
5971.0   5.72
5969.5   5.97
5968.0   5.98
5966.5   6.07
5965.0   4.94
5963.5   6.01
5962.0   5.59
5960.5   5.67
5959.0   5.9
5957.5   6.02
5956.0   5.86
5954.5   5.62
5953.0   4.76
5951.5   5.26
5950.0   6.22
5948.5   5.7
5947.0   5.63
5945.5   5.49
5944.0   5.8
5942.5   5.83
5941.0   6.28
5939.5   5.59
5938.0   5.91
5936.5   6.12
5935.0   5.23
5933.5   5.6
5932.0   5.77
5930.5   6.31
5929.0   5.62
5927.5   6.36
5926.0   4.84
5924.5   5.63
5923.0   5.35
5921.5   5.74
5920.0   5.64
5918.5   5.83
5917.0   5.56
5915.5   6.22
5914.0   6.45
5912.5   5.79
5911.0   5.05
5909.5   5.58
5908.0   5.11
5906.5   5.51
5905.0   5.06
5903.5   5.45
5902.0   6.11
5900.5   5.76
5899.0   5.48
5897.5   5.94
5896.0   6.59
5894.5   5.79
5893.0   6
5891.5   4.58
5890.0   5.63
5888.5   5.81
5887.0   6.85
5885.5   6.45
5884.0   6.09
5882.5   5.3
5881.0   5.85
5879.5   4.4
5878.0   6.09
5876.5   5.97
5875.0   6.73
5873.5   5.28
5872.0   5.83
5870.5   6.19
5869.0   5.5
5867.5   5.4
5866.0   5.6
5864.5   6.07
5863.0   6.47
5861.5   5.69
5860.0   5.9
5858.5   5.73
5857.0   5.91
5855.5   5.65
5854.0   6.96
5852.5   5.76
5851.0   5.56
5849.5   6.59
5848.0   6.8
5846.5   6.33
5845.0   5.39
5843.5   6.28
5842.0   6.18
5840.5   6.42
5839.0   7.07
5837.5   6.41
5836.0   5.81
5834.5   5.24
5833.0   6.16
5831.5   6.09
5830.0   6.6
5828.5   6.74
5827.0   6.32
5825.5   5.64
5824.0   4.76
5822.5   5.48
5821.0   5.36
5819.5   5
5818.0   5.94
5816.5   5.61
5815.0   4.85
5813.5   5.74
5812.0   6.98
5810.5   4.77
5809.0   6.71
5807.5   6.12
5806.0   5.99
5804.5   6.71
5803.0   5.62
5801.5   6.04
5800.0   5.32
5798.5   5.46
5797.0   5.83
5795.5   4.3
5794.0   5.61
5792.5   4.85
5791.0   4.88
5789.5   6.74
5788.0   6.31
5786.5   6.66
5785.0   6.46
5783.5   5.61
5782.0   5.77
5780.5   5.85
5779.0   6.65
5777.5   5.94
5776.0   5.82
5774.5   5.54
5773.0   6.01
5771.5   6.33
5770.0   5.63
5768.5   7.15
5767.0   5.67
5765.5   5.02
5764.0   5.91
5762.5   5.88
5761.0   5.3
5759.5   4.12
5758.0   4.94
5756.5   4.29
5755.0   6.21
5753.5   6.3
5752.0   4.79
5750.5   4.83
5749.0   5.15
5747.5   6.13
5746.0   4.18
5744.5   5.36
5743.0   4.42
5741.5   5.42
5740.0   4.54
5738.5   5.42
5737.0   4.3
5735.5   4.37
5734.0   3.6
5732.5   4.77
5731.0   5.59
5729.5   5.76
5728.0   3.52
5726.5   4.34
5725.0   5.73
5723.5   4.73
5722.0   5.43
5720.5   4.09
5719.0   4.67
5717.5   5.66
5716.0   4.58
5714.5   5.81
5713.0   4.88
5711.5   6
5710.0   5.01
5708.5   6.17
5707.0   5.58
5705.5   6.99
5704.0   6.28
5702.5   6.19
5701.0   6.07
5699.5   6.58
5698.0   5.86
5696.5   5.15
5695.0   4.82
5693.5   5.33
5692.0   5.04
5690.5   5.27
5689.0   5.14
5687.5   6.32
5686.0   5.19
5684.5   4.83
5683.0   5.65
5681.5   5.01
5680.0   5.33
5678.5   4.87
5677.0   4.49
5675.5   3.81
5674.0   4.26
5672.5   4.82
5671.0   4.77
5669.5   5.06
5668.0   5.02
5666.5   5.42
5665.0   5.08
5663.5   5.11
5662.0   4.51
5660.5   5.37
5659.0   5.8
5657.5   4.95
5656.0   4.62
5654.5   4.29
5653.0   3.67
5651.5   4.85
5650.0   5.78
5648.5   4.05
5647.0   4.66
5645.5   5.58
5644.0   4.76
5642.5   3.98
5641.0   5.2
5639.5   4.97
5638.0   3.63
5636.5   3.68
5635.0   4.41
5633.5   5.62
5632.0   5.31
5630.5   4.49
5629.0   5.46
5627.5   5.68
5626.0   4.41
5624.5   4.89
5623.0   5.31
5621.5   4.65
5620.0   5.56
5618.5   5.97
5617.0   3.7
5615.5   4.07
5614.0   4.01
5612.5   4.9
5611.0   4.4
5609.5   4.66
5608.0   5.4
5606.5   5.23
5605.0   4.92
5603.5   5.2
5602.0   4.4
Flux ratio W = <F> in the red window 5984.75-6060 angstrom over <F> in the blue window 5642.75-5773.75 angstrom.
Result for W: 1.16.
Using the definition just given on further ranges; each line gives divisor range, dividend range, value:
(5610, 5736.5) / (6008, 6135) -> 1.24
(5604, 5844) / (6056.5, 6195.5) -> 1.13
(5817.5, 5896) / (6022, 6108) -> 1.04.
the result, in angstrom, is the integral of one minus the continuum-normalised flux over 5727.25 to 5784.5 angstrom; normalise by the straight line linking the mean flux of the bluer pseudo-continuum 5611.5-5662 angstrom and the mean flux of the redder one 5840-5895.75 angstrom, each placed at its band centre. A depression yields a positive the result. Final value 0.6 angstrom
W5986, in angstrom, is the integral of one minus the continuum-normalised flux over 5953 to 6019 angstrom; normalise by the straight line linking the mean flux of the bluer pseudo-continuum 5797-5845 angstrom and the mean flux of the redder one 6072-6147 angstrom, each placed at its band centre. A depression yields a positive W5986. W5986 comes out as 1.6 angstrom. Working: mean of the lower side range 5.91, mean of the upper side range 6.26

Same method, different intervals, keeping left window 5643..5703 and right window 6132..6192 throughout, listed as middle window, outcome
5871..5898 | -2.53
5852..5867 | -1.85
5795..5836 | -3.96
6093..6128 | -3.90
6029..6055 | -2.39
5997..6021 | -2.83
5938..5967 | -1.43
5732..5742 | 1.06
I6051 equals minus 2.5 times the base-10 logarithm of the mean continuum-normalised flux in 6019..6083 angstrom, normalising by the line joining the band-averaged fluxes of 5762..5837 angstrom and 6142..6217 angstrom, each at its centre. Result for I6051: -0.04 mag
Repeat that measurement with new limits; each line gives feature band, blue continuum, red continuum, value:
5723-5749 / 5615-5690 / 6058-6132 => 0.07 mag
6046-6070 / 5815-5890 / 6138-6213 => -0.04 mag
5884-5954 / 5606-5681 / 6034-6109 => 0.00 mag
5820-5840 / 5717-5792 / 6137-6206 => -0.10 mag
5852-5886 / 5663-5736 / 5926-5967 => -0.06 mag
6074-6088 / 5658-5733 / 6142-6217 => -0.10 mag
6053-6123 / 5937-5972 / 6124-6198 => -0.10 mag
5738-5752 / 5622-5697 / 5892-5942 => 0.03 mag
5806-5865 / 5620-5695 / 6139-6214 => -0.15 mag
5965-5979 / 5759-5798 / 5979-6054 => -0.04 mag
